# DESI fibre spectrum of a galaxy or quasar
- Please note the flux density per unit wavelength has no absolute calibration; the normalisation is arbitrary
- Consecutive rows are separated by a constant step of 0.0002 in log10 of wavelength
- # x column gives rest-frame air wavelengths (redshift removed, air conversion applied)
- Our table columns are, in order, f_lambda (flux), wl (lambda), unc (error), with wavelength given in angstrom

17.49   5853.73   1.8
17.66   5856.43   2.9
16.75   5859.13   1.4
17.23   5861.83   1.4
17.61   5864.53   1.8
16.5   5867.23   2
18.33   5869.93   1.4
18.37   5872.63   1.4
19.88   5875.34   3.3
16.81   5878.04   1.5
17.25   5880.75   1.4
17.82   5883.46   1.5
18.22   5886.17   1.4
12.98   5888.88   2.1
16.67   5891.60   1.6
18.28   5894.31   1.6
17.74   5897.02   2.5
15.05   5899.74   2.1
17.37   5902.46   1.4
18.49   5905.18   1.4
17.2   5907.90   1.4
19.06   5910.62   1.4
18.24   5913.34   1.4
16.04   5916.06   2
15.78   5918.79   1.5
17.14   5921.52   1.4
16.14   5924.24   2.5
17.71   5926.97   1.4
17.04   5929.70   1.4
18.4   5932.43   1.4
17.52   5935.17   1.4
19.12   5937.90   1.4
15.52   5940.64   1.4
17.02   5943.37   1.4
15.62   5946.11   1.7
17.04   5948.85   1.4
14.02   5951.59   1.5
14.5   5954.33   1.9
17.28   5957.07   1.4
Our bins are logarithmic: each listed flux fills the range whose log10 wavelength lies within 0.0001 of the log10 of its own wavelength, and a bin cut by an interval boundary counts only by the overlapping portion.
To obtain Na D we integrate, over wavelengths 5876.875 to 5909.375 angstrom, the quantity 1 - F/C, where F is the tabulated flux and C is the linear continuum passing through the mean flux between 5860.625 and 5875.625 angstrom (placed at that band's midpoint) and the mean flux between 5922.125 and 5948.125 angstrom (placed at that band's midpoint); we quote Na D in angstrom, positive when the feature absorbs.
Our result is 1.1 angstrom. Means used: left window 17.9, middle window 17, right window 17.1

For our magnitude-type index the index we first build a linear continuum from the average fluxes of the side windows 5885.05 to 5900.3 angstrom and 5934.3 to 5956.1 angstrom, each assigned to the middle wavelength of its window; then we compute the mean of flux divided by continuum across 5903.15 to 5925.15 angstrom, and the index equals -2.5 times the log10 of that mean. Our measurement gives -0.055 mag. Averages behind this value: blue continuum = 16.5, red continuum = 16.3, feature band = 17.3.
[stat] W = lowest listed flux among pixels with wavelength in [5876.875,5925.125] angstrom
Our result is 12.98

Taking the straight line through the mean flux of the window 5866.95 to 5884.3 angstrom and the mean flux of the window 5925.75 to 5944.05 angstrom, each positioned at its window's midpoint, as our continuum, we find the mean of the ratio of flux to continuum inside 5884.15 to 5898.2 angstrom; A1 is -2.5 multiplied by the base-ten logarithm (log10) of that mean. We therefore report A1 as 0.063 mag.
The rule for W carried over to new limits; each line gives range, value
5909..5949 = 15.52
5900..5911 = 17.2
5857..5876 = 16.5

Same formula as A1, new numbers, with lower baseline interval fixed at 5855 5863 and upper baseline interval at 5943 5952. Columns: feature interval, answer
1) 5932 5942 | -0.09 mag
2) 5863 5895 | -0.03 mag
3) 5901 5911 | -0.08 mag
